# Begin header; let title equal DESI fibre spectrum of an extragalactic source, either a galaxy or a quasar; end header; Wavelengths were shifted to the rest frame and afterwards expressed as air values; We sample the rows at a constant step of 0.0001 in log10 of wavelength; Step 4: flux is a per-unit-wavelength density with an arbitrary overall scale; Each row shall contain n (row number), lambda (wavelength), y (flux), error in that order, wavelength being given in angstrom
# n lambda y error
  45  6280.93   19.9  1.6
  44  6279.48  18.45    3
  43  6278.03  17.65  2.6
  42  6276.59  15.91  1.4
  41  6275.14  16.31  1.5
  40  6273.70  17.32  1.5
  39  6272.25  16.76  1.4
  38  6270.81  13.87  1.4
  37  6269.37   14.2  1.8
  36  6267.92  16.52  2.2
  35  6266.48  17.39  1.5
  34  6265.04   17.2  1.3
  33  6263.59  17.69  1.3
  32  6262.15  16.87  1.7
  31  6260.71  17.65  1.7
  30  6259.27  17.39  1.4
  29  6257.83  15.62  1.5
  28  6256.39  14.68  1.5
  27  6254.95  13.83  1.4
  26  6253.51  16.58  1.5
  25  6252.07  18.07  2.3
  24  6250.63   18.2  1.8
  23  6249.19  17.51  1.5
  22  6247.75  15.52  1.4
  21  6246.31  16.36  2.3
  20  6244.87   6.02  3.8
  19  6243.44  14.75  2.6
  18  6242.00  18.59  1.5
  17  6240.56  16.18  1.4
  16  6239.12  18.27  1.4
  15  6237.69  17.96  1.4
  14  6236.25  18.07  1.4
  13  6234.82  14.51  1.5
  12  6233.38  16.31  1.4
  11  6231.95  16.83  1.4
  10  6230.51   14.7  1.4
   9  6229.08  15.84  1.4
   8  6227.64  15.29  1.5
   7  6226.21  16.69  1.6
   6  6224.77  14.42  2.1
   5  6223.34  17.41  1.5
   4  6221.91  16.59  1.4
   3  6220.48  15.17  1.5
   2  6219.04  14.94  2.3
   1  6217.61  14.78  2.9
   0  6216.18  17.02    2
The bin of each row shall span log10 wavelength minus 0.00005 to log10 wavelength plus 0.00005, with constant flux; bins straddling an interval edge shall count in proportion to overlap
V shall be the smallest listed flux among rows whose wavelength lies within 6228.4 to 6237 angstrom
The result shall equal 14.51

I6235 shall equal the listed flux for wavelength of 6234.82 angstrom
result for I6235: 14.51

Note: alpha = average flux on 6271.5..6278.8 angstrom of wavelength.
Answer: 16.8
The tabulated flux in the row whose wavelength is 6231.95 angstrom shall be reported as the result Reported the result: 16.83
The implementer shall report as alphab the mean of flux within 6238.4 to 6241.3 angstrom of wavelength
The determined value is 17.2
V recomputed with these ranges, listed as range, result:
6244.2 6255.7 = 6.02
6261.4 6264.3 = 16.87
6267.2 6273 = 13.87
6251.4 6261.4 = 13.83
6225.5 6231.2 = 14.7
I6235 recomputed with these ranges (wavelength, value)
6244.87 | 6.02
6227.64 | 15.29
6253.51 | 16.58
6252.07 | 18.07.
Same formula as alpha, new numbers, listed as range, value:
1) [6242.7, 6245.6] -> 10.5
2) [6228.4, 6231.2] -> 15.3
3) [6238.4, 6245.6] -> 14.8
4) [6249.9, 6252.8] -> 18.1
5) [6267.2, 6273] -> 15.3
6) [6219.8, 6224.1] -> 16.4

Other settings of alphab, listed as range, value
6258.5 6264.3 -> 17.4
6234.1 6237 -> 16.3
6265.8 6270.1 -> 16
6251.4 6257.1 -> 15.8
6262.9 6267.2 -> 17.4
